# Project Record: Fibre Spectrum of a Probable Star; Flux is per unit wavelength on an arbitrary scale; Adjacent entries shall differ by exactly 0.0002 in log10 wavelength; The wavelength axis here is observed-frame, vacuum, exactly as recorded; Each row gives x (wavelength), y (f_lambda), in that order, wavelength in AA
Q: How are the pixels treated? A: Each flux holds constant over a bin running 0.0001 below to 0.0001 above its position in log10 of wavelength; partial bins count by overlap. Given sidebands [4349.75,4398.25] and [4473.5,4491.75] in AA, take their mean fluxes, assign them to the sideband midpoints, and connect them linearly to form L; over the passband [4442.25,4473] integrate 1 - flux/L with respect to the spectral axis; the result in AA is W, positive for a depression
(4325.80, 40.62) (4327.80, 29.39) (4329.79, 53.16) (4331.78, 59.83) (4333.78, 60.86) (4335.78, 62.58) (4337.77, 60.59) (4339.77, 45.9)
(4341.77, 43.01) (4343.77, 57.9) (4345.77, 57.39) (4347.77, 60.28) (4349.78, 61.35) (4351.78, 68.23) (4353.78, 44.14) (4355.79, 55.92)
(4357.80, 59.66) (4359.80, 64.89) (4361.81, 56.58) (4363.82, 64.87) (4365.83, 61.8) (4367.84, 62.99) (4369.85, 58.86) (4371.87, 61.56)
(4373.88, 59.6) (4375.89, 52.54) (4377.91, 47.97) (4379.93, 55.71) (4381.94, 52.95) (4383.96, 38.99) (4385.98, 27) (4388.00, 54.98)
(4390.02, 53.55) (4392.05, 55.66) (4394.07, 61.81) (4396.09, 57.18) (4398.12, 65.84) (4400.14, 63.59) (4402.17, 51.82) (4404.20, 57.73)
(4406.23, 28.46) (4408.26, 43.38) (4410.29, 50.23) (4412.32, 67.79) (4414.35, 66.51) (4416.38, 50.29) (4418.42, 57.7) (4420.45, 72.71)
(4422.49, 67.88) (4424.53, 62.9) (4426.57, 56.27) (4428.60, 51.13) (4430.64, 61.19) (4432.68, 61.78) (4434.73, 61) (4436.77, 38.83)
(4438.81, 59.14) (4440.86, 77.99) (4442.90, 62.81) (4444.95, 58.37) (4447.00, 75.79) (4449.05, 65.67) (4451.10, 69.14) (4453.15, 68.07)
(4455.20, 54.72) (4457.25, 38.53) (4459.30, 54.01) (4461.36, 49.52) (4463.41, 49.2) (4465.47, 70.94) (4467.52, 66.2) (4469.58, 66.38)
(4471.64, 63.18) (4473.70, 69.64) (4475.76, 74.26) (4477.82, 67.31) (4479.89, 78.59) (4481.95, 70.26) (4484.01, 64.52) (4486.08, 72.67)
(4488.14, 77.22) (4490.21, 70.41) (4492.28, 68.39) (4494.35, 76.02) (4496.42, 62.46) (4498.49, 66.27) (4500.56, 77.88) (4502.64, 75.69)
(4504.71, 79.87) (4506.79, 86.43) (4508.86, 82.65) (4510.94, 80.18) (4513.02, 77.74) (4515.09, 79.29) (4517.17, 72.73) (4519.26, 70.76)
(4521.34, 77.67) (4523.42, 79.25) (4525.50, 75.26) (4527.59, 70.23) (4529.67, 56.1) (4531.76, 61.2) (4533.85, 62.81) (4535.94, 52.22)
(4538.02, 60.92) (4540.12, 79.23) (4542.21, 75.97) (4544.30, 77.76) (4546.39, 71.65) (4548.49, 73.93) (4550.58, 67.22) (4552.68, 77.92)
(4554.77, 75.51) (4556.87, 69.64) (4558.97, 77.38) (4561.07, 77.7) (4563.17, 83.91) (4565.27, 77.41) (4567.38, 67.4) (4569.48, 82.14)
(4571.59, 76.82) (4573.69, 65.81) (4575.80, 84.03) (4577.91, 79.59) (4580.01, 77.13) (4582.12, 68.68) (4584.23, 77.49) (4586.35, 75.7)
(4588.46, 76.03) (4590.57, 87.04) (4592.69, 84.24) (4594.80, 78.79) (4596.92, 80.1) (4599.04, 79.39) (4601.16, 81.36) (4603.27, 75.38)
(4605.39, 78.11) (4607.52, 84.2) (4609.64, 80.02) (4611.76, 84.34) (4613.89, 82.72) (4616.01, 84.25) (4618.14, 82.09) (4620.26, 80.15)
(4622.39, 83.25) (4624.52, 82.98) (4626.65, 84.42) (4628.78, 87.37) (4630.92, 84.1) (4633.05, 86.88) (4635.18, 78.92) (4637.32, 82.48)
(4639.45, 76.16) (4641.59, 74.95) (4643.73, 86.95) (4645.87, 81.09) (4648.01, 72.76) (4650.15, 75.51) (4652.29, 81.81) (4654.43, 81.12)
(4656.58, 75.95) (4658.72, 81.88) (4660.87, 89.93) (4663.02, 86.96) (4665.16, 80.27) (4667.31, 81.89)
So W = 3.20 AA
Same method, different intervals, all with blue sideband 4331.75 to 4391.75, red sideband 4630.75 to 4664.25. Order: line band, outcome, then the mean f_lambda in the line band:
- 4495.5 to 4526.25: -3.32 AA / 76.3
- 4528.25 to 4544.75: 1.34 AA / 65.5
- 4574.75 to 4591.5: -0.63 AA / 78.2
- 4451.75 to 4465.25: 2.17 AA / 53.9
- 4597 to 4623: -1.17 AA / 81.2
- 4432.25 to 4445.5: 0.54 AA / 59.9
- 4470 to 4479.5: -0.50 AA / 69.1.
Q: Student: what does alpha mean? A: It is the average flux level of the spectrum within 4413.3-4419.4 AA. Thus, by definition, 58.2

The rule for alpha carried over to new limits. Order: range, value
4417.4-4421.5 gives 65.2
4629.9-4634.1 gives 85.6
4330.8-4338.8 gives 60.9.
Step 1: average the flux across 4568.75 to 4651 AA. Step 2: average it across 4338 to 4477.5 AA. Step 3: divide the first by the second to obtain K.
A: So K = 1.38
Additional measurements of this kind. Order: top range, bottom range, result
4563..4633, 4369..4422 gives 1.47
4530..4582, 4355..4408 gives 1.33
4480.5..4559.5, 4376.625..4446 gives 1.30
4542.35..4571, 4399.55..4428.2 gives 1.33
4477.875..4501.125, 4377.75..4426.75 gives 1.29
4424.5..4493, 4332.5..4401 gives 1.13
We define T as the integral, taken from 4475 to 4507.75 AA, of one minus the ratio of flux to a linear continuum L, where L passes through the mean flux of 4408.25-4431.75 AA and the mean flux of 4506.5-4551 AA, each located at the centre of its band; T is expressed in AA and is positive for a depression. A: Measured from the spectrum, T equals -2.5 AA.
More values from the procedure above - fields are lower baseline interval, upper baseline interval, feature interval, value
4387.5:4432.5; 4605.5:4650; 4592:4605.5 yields -0.2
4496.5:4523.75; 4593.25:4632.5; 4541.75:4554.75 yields 0.8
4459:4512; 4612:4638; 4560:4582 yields 0.4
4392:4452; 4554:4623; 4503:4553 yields -0.9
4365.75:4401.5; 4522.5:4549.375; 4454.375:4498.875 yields -1.1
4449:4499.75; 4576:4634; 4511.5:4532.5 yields -0.4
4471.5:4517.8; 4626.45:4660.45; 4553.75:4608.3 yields 0.2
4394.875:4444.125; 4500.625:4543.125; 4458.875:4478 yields 0.6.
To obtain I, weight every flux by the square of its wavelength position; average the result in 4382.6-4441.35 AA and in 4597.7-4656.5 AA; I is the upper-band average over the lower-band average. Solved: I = 1.60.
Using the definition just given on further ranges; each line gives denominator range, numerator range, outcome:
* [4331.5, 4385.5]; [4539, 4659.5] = 1.55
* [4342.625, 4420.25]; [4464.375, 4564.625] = 1.38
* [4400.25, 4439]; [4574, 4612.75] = 1.52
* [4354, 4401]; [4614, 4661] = 1.63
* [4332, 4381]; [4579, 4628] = 1.55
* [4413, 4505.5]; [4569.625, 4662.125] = 1.33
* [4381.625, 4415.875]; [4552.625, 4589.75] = 1.56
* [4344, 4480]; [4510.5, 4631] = 1.40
